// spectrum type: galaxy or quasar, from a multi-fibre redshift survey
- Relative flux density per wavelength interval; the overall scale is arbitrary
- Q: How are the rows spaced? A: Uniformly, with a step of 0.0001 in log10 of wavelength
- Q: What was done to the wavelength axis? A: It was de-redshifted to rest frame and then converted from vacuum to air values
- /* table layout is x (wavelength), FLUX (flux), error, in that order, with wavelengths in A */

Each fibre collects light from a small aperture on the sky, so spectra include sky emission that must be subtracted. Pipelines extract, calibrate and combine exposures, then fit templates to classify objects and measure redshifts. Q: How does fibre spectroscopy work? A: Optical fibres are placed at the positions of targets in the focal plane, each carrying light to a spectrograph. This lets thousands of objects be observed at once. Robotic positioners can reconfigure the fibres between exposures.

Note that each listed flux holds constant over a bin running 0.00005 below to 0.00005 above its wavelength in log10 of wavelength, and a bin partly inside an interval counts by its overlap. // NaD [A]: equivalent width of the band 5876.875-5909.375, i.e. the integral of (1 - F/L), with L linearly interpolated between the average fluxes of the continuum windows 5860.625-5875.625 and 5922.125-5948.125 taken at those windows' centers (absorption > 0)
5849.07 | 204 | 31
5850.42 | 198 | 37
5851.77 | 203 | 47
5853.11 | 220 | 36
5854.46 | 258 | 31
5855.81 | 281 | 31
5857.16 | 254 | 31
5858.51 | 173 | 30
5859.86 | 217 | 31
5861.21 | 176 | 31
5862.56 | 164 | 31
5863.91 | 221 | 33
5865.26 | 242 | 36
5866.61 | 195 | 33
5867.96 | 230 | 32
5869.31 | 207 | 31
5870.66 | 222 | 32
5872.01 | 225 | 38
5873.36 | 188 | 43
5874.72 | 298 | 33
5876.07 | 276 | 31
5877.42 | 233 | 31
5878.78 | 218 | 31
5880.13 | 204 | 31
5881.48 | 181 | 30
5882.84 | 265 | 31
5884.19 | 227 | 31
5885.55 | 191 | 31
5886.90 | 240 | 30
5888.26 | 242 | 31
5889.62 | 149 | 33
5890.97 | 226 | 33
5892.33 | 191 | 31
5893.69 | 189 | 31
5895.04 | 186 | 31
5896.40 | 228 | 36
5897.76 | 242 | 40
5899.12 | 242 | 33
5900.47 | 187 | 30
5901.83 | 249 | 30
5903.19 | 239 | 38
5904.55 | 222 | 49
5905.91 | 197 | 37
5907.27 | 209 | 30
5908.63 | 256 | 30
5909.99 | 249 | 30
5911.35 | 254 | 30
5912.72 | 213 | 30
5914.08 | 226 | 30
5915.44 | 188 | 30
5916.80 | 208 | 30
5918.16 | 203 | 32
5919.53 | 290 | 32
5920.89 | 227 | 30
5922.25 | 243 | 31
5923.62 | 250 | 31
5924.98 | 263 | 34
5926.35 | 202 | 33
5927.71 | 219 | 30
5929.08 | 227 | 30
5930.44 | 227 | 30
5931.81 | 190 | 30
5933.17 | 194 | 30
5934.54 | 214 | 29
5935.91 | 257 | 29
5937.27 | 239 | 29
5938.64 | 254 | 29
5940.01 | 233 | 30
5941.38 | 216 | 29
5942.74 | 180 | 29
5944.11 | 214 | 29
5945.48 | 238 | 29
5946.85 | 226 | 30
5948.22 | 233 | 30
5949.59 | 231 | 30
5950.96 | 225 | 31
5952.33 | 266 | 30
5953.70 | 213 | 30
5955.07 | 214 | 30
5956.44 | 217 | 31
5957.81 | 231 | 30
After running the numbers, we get 0.39 A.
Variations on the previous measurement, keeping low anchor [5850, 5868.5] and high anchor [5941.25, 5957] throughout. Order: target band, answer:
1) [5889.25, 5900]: 0.6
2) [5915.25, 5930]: -0.6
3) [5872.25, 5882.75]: -0.6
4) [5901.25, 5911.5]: -0.6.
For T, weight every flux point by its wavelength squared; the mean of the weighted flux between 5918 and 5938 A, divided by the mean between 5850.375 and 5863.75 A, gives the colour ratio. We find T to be 1.10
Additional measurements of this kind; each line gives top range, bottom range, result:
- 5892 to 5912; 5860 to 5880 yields 1.02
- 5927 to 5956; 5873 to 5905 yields 1.03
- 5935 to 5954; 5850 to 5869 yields 1.10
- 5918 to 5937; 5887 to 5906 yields 1.08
